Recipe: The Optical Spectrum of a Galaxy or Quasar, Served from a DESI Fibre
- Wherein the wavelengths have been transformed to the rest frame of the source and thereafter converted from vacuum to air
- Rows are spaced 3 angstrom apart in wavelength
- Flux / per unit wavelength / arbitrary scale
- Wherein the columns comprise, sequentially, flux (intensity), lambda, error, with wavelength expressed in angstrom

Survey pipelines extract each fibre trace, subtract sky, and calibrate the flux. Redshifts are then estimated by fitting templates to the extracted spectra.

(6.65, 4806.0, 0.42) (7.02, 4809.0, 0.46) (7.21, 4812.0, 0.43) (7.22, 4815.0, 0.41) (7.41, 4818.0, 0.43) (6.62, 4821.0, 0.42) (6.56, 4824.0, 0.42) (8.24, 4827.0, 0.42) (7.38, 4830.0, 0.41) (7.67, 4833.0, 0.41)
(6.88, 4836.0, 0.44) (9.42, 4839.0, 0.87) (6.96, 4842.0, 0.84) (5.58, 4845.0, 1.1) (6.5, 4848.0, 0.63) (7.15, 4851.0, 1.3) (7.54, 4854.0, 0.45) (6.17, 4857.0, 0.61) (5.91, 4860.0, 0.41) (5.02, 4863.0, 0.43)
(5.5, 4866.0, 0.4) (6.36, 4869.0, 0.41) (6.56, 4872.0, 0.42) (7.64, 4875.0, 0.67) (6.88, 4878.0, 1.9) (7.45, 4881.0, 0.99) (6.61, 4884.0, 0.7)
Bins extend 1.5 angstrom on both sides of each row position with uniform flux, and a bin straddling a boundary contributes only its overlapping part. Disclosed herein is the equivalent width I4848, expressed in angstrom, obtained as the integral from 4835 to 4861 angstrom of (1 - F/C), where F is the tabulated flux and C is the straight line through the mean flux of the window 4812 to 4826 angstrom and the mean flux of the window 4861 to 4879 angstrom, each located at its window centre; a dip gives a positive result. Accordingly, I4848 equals -1.2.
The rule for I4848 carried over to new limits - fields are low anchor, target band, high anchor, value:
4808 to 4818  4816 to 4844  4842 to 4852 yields -2.5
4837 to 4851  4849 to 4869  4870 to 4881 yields 2.4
